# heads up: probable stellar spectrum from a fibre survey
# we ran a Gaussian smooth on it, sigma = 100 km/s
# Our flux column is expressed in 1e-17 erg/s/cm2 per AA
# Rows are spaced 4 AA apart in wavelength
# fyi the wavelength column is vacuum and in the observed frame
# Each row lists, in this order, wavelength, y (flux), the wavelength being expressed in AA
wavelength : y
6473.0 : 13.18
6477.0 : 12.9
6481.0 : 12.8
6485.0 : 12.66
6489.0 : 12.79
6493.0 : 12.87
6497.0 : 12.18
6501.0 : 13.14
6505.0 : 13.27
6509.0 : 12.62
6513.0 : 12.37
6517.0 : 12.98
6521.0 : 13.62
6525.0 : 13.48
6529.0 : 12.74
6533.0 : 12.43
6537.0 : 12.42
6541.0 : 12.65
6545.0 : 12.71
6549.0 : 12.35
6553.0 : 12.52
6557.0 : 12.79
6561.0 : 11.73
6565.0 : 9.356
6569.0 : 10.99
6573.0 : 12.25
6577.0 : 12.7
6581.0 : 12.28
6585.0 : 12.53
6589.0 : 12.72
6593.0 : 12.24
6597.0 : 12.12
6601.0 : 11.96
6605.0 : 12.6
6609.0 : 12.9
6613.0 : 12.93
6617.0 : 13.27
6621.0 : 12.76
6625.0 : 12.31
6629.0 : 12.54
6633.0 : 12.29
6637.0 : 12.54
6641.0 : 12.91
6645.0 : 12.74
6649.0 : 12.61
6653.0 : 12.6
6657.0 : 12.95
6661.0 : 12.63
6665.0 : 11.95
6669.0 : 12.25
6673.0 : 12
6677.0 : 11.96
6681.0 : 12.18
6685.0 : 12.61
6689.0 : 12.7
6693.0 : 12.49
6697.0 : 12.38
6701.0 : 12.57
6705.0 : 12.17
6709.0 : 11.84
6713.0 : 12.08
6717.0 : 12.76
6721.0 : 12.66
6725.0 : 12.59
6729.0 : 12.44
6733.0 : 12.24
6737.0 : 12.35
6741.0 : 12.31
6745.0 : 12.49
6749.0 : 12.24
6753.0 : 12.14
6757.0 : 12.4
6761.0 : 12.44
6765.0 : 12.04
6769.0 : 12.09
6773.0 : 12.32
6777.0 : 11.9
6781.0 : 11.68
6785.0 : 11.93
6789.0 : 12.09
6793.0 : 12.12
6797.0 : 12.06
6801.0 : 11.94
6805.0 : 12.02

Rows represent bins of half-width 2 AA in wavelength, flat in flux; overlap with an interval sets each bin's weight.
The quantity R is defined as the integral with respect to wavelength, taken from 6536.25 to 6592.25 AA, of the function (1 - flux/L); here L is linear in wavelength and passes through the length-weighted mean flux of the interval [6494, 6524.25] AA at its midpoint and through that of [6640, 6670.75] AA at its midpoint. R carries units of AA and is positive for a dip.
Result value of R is 2.81 AA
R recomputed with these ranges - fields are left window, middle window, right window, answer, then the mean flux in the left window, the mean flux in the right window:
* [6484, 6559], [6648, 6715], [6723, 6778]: 0.5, 12.8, 12.3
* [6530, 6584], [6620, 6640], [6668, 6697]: -0.4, 12.1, 12.3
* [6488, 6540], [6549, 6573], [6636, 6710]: 2.1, 12.8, 12.4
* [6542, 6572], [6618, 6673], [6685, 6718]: -1.7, 11.8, 12.4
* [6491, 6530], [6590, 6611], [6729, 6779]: 0.5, 12.9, 12.3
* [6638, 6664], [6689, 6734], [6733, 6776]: 0.2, 12.7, 12.3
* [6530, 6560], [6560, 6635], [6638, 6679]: 1.5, 12.5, 12.5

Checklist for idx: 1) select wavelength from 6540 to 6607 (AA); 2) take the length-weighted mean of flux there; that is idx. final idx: 12.1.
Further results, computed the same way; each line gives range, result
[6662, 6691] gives 12.2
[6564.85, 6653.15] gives 12.4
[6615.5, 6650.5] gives 12.7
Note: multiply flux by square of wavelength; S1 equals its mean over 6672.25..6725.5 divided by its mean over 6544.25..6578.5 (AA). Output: 1.08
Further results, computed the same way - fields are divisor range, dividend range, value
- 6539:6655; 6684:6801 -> 1.04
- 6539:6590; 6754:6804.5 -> 1.06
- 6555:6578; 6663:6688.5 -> 1.09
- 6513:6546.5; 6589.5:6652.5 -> 1.01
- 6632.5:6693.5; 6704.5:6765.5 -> 1.01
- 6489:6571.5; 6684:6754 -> 1.05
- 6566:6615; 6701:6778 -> 1.05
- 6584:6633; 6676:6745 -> 1.02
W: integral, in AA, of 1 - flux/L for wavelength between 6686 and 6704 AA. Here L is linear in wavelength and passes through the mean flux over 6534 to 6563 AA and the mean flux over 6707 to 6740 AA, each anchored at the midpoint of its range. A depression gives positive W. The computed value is -0.20 AA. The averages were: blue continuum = 12.5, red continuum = 12.4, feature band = 12.5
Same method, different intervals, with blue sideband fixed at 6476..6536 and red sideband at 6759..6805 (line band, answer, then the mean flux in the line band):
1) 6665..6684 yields 0.4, 12.1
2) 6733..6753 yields -0.2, 12.3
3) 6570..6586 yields 0.4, 12.3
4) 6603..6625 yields -0.5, 12.8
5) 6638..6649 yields -0.3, 12.8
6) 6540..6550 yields 0.1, 12.6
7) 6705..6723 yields -0.1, 12.3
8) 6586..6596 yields 0.1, 12.4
